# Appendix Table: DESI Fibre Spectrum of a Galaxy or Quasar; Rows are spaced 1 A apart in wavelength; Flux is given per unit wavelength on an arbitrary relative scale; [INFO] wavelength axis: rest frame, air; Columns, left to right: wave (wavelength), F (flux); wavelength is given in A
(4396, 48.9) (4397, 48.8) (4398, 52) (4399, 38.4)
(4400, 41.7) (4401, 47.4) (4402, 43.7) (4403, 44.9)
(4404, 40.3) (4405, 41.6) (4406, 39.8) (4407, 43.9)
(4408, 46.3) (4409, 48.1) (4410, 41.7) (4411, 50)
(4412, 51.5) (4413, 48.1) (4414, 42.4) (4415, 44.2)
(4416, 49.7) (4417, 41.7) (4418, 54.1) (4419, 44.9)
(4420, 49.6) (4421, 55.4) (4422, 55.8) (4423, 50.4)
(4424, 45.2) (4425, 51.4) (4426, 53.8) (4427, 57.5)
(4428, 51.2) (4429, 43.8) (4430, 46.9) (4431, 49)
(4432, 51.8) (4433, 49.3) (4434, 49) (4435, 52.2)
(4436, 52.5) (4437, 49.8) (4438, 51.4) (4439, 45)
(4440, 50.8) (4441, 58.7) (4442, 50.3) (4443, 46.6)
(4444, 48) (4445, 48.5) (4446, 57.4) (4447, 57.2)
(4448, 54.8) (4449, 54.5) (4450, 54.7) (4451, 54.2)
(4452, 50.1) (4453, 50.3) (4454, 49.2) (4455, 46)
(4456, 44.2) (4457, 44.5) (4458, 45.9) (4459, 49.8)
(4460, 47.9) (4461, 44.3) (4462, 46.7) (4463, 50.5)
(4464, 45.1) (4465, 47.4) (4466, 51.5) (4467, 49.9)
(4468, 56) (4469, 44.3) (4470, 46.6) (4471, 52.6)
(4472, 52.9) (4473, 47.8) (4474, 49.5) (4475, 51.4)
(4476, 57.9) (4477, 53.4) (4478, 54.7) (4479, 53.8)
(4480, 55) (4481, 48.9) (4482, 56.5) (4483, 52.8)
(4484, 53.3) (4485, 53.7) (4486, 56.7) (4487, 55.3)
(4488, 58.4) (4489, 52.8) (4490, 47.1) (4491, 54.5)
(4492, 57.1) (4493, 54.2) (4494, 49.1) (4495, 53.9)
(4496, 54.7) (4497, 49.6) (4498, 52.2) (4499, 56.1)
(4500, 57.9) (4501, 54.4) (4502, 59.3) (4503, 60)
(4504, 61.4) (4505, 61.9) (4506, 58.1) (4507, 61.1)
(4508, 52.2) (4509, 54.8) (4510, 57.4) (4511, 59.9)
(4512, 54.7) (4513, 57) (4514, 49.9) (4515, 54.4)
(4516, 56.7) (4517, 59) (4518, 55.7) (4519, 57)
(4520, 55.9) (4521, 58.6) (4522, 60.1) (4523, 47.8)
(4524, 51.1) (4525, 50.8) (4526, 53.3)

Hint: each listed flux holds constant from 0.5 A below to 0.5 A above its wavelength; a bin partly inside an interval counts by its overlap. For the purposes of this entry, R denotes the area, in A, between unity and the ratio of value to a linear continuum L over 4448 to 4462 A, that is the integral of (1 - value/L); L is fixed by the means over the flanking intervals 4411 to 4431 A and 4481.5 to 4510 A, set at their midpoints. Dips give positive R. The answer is 0.8 A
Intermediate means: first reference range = 49.4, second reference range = 55.4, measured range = 49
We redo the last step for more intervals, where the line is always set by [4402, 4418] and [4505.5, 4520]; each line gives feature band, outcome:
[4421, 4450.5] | -2.1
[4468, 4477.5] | 0.2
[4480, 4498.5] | 0.1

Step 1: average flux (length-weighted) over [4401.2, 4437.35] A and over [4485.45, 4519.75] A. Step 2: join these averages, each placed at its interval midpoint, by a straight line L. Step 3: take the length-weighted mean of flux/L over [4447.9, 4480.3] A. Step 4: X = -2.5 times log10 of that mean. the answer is 0.04 mag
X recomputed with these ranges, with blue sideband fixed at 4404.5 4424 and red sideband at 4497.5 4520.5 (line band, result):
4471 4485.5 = 0.016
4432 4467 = 0.017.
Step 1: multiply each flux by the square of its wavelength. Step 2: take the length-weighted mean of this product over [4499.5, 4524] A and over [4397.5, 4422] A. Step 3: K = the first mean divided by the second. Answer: 1.29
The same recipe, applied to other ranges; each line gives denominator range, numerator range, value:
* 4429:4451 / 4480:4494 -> 1.07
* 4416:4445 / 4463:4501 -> 1.07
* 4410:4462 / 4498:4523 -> 1.18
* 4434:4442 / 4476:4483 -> 1.07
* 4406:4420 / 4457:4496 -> 1.14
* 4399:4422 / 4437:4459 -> 1.12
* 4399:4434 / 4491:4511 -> 1.23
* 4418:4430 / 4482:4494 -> 1.10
